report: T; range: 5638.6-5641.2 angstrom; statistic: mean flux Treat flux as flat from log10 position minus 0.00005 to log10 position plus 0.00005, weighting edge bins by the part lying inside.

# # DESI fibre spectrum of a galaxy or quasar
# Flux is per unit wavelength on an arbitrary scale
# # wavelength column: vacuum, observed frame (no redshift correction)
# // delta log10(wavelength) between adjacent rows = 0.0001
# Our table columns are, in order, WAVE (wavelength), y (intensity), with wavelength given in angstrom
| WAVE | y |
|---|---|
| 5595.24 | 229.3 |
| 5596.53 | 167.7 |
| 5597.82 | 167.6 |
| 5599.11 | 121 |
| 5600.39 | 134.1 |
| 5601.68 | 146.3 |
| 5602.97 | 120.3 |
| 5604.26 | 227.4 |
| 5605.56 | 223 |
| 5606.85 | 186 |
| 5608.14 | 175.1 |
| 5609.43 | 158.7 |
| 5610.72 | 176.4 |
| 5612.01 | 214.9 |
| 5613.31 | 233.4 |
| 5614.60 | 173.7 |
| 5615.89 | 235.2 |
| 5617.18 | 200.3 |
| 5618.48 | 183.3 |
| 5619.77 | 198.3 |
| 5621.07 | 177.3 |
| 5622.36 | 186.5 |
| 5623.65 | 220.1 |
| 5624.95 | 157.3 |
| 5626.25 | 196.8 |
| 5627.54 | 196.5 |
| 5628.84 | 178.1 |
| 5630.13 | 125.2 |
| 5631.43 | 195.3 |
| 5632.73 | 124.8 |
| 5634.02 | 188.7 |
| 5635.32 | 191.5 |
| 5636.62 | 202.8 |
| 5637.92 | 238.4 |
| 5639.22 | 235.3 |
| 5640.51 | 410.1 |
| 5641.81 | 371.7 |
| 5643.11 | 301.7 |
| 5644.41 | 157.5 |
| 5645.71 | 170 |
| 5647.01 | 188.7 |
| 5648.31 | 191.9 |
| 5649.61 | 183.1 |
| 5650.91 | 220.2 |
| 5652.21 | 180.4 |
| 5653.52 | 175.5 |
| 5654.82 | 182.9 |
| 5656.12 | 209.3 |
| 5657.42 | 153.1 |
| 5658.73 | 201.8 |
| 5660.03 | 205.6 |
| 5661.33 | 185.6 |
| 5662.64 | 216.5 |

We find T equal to 325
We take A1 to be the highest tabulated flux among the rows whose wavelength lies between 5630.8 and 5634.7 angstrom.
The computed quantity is 195.3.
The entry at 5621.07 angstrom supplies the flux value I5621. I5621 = 177.3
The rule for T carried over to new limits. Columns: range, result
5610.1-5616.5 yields 207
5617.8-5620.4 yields 191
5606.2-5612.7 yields 183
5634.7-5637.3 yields 197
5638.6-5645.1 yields 295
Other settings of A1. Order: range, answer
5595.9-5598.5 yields 167.7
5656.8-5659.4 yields 201.8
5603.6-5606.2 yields 227.4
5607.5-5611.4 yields 176.4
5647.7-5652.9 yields 220.2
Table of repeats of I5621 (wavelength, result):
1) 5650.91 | 220.2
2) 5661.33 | 185.6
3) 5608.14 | 175.1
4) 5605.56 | 223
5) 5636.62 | 202.8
